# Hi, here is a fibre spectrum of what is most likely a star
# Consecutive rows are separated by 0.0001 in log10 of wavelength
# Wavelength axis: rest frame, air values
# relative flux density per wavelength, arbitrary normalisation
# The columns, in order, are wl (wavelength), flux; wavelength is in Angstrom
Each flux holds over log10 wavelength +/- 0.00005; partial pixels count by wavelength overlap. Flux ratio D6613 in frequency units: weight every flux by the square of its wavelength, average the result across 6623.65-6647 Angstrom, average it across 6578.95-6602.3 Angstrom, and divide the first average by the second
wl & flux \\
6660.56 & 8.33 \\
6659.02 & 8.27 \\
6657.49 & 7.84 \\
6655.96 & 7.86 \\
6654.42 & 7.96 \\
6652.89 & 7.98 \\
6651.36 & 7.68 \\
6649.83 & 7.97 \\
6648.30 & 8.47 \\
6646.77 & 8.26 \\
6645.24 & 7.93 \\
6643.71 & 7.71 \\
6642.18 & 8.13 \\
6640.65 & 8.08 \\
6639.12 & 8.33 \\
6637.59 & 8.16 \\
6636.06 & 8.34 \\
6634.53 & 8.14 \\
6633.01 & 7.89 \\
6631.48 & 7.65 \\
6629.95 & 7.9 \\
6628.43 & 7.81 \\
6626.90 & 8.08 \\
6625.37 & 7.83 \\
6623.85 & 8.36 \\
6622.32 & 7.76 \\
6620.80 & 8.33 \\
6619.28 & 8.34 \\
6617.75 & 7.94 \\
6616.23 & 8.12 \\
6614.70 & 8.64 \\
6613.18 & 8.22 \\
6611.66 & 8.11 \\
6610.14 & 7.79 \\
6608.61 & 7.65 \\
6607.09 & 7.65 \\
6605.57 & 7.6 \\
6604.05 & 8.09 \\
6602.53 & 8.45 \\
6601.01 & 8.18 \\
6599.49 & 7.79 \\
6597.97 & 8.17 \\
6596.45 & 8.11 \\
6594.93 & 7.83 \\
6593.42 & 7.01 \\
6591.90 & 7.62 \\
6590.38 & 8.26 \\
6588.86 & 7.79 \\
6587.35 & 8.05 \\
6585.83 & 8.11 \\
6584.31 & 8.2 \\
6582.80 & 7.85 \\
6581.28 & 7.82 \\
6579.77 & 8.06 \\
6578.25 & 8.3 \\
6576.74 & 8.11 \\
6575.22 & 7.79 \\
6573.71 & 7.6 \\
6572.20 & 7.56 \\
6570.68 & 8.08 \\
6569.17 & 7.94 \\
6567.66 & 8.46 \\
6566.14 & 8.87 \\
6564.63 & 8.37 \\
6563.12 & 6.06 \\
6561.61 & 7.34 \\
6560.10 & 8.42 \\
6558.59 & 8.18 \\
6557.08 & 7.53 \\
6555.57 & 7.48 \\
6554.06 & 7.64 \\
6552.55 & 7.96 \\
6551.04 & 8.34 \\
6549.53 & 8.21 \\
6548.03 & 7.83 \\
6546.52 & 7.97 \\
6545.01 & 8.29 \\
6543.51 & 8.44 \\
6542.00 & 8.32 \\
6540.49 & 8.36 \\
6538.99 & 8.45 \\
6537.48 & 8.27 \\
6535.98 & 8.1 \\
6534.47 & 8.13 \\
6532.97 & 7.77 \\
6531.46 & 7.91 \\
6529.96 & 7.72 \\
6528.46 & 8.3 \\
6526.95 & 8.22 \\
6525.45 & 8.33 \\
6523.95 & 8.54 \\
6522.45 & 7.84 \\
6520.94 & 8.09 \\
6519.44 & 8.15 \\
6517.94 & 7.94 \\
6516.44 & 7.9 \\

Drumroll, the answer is 1.0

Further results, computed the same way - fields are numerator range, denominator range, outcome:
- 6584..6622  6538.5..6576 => 1.02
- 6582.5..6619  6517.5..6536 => 1.01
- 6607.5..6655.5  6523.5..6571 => 1.02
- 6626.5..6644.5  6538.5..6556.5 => 1.02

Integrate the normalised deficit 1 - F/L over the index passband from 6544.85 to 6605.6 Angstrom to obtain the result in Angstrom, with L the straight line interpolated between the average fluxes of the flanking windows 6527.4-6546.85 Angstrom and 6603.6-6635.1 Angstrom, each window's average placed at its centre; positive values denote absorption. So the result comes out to 1.1 Angstrom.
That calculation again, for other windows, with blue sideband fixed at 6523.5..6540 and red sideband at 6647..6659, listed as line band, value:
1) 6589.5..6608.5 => 0.4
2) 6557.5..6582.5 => 0.6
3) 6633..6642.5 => -0.2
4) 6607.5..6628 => -0.1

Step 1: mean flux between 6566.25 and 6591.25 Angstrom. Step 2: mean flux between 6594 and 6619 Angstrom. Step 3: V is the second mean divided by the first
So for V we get 1.0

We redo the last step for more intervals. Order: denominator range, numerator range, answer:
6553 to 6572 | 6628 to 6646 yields 1.02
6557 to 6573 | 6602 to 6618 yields 1.01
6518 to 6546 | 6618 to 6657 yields 0.98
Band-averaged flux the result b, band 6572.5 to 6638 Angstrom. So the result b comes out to 7.99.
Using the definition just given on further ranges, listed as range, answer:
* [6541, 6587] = 7.97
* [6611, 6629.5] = 8.13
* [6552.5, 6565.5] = 7.66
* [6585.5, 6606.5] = 7.93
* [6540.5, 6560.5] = 8.05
